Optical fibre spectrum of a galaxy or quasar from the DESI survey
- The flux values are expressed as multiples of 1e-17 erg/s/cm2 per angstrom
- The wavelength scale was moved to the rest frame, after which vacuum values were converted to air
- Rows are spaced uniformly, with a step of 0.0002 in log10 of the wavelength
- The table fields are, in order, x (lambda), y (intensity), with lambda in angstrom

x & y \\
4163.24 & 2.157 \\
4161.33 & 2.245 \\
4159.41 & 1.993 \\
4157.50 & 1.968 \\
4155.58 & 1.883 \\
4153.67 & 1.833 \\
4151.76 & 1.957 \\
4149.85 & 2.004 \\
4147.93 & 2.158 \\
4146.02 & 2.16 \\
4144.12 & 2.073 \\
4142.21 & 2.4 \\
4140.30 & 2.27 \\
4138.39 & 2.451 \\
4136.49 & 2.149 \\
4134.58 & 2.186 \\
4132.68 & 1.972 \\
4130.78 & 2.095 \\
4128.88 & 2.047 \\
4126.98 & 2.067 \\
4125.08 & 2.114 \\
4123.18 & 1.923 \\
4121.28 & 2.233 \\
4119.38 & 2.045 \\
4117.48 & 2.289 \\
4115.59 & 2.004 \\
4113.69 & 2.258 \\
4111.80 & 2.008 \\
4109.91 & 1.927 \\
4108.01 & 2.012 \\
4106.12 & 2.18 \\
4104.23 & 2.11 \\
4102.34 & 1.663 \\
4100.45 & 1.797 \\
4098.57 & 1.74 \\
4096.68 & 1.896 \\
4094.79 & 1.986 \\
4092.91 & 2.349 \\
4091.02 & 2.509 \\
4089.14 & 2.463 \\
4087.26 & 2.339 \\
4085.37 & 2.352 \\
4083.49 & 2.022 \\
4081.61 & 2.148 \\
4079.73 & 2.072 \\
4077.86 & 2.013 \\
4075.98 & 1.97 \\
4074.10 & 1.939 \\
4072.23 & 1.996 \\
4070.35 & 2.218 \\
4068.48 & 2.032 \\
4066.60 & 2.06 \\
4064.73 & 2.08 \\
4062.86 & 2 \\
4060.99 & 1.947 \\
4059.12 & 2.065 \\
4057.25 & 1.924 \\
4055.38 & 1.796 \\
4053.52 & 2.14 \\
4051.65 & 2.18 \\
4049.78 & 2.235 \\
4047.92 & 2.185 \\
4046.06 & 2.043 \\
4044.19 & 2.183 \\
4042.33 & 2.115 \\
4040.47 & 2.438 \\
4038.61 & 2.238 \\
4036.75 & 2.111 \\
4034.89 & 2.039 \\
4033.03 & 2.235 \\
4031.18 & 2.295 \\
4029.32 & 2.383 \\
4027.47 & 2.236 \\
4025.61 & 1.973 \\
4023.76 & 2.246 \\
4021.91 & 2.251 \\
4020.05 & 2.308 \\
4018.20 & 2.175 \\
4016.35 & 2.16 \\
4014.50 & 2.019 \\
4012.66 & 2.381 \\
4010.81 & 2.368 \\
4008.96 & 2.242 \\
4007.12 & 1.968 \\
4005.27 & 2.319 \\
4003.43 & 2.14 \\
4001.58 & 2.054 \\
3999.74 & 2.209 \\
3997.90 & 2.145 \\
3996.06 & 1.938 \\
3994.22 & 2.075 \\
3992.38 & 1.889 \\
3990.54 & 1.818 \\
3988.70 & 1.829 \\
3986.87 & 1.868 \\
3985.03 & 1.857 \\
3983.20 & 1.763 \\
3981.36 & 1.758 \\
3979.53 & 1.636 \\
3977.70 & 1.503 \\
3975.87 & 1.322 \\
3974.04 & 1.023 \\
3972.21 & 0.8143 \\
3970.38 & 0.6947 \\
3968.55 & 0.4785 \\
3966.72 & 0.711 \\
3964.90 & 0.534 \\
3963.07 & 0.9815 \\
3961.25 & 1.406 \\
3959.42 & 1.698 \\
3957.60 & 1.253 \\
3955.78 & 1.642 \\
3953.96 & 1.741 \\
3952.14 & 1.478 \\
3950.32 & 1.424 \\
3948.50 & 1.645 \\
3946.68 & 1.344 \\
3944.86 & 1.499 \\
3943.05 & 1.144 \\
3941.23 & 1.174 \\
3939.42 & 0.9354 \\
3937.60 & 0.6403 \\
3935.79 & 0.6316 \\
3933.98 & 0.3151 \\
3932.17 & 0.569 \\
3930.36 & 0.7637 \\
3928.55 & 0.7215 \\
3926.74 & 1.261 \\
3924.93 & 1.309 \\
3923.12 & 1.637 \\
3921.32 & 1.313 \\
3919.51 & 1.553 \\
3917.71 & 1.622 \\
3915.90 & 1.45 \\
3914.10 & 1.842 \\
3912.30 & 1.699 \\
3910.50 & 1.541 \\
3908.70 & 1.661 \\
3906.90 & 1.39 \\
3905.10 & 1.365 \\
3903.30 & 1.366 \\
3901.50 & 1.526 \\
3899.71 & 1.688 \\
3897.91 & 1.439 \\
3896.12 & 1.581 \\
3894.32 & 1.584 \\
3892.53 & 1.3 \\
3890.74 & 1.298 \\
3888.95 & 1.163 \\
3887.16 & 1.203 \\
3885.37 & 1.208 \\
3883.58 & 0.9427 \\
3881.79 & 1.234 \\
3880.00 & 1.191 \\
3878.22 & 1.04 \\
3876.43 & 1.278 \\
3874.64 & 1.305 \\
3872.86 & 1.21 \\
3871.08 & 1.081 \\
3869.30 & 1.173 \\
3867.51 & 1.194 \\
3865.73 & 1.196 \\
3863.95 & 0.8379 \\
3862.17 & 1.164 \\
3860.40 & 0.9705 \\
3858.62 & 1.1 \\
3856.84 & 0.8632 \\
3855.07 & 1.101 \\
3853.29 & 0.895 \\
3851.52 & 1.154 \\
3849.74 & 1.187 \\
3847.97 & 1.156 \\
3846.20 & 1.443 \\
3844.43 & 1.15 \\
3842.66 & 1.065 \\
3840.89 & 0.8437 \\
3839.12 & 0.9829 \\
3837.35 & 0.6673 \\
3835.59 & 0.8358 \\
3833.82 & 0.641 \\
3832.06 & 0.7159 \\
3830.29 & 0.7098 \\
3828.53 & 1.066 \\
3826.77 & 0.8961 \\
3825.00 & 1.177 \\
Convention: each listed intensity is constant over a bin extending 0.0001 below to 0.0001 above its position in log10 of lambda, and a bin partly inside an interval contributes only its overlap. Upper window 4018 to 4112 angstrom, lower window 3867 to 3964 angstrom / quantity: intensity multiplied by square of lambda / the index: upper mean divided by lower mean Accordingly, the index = 1.76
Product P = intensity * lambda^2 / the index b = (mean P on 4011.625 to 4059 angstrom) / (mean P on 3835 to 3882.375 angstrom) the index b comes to 2.2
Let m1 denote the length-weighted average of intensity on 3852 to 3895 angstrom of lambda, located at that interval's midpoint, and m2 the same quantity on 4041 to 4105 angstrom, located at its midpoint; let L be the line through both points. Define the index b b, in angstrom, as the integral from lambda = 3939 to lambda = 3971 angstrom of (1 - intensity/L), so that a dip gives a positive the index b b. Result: 6.3 angstrom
